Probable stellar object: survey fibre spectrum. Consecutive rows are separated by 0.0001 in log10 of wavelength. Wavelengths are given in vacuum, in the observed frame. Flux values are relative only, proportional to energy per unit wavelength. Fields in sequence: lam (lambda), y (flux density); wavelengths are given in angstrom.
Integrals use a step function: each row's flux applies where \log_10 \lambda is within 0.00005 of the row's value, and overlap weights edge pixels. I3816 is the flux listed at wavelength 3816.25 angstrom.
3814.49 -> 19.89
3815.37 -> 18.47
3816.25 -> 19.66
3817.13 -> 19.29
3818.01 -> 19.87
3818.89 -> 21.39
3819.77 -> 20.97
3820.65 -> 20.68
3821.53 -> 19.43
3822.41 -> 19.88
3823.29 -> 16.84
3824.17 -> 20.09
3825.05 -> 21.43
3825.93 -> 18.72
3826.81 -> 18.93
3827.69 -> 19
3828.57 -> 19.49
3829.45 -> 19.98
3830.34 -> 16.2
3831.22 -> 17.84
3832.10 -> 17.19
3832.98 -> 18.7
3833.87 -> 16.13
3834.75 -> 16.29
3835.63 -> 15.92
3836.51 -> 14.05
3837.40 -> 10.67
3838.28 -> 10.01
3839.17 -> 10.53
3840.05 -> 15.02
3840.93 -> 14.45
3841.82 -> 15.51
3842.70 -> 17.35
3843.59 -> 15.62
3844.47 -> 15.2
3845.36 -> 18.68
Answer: 19.66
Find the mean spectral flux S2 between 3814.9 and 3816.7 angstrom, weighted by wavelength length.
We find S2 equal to 19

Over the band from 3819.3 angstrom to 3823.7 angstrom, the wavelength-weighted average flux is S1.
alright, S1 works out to 19.6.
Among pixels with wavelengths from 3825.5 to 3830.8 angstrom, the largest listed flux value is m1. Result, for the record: 19.98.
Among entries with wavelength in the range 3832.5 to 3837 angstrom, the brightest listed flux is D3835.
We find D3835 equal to 18.7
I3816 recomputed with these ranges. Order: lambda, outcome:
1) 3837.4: 10.67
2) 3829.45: 19.98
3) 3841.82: 15.51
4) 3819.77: 20.97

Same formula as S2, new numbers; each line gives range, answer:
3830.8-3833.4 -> 17.9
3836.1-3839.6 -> 11.3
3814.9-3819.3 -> 19.7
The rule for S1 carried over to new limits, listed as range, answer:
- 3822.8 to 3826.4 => 19.3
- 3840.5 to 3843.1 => 15.7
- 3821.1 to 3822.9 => 19.6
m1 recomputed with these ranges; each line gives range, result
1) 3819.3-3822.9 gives 20.97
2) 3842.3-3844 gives 17.35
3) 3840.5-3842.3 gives 15.51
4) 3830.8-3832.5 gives 17.84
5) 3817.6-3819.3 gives 21.39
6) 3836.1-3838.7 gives 14.05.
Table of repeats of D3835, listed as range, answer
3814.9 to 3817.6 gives 19.66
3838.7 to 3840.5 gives 15.02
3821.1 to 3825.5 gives 21.43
